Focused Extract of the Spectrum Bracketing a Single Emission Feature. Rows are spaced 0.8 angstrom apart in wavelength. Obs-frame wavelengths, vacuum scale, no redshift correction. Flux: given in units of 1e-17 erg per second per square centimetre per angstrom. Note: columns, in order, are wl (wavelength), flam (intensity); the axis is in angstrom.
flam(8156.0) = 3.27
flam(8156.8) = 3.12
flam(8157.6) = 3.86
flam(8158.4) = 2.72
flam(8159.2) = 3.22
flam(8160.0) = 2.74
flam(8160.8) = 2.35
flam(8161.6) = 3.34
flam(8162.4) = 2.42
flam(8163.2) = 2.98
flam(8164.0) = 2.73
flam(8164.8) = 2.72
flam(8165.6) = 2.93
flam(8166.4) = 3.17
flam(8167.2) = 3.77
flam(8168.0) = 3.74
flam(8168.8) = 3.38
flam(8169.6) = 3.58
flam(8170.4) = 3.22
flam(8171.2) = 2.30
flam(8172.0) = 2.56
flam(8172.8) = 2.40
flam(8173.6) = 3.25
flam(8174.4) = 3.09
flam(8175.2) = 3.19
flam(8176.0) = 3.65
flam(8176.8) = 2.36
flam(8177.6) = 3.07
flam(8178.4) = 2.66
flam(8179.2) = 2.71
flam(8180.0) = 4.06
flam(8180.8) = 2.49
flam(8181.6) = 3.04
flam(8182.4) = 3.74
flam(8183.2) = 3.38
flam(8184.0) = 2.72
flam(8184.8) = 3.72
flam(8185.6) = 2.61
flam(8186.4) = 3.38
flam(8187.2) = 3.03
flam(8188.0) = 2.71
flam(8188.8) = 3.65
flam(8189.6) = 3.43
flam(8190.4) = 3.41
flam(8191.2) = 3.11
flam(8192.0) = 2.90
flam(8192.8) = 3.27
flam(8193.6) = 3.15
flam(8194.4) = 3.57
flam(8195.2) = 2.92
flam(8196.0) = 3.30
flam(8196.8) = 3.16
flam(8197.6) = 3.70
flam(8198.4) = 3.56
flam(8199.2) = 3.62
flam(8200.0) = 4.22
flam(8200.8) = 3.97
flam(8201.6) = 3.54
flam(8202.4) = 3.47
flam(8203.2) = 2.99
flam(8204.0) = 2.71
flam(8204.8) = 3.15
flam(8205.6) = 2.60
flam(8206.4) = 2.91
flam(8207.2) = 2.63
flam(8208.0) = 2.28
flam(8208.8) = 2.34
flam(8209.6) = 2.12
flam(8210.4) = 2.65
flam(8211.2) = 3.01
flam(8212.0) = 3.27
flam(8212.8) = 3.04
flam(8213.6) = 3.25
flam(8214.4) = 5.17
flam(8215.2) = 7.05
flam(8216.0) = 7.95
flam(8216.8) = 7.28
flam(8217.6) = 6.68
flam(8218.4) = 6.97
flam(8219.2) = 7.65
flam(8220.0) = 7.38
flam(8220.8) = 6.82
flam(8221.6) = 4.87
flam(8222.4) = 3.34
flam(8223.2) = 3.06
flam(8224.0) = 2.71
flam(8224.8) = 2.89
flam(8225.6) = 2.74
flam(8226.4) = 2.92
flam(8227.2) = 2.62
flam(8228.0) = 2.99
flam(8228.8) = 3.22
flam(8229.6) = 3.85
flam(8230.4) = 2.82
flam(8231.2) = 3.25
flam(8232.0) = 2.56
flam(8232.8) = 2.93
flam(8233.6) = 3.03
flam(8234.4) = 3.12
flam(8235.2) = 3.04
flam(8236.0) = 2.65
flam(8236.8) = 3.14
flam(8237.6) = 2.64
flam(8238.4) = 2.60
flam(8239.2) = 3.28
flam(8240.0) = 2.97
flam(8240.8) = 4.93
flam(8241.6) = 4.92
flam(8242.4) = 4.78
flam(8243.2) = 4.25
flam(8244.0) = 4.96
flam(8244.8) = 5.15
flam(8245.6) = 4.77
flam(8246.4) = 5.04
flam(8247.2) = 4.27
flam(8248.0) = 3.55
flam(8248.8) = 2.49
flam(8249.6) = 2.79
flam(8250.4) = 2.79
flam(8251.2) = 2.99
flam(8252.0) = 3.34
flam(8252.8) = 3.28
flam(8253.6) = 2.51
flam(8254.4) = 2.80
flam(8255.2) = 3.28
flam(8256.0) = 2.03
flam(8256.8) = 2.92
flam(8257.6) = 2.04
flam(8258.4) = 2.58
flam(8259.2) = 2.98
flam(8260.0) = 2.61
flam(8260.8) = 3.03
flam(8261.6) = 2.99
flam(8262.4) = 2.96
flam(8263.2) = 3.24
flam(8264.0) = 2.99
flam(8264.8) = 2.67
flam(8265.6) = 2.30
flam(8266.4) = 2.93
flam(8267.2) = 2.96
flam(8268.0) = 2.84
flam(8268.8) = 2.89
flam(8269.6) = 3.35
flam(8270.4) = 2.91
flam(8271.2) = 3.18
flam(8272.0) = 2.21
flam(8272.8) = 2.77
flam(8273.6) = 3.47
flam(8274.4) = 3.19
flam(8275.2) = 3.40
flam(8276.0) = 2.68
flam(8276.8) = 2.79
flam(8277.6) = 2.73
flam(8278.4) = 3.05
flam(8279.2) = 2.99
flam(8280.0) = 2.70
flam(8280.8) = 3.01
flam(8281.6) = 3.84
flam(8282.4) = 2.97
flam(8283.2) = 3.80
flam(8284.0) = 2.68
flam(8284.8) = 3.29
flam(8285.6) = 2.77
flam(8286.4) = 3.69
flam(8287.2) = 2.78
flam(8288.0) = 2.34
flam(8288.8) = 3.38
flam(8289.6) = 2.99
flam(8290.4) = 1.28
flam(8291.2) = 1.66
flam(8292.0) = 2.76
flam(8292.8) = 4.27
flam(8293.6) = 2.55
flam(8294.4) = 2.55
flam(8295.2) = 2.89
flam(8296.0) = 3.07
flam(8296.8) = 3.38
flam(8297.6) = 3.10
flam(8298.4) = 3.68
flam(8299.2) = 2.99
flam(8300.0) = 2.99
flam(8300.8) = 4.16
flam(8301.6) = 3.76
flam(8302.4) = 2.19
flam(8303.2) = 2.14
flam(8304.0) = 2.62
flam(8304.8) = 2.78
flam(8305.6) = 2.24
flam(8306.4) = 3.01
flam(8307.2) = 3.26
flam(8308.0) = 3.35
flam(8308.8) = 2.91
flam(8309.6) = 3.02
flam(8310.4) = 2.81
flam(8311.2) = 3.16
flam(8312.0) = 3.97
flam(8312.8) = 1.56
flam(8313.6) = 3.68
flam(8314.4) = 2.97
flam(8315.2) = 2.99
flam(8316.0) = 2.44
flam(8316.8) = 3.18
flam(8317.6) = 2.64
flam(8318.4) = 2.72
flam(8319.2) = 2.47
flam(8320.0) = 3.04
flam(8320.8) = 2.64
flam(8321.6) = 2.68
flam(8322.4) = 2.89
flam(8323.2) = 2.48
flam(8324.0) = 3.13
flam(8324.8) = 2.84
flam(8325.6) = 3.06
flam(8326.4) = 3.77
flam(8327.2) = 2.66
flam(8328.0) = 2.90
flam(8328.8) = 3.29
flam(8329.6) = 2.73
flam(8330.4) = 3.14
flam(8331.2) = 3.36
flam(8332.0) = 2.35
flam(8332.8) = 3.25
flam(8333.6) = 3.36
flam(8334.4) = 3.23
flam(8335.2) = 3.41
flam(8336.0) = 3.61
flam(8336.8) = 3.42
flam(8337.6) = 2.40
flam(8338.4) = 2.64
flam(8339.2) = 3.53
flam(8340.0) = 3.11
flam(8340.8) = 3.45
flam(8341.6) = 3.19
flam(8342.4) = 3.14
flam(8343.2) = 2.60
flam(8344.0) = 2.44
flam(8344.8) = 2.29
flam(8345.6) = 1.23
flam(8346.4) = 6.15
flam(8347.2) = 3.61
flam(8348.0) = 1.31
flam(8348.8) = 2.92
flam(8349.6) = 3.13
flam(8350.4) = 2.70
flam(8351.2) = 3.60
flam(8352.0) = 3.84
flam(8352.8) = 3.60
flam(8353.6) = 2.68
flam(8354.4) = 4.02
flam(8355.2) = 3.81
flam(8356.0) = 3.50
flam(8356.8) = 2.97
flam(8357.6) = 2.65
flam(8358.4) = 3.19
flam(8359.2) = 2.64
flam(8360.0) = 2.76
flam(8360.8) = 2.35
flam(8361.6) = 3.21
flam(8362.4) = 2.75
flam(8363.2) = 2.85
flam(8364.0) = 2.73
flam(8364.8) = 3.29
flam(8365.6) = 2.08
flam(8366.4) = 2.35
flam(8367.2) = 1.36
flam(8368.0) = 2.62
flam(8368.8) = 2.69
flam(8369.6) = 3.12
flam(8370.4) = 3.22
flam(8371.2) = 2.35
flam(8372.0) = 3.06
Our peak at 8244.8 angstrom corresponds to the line [N II] 6583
